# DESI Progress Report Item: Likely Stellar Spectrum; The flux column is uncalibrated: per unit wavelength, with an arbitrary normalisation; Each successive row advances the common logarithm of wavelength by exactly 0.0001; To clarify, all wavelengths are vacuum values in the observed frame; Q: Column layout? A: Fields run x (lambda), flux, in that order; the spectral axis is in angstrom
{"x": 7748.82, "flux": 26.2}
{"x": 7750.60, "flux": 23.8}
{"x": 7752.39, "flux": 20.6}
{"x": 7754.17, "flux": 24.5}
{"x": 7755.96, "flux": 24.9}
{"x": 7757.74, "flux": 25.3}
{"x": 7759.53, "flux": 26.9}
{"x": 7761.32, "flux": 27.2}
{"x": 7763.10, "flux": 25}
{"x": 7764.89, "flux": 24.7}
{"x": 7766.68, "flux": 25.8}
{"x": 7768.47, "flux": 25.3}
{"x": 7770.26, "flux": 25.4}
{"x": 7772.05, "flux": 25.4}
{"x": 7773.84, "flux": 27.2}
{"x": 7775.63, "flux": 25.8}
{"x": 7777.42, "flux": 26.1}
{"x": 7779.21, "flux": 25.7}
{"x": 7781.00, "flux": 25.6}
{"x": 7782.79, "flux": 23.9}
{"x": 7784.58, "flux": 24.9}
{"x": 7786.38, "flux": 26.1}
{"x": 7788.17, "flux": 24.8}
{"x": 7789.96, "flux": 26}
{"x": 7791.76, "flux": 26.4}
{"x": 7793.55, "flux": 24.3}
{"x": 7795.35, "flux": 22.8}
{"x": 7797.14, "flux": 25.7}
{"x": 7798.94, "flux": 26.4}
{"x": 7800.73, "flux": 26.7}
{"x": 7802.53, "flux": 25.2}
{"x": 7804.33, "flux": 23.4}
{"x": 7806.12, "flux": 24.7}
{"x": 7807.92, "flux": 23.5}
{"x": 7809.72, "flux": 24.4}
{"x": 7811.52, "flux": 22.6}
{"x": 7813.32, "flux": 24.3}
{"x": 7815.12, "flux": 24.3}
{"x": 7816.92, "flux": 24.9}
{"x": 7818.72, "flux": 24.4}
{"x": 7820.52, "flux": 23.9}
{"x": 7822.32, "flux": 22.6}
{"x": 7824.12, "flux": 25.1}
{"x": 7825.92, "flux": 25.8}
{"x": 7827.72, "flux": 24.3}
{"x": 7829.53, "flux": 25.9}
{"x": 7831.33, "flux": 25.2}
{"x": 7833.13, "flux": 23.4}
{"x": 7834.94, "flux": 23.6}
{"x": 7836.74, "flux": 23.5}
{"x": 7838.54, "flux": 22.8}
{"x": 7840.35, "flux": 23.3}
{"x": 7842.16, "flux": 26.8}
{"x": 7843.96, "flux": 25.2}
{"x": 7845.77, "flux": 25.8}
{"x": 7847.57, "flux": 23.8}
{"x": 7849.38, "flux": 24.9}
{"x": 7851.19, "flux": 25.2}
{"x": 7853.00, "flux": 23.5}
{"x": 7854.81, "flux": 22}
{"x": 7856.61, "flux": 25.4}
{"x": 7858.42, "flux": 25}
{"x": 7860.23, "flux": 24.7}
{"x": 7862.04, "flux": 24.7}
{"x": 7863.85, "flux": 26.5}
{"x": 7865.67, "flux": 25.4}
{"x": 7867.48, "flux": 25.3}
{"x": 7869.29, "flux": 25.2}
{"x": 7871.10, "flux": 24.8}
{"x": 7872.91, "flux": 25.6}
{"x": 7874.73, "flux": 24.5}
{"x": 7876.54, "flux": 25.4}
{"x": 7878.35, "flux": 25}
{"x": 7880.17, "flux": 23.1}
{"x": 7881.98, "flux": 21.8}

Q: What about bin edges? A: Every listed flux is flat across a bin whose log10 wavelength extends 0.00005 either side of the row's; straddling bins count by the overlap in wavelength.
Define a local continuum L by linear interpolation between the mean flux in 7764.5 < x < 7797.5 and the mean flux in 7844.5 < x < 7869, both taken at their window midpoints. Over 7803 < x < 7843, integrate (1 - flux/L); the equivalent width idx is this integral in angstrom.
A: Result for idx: 1.3 angstrom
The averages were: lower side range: 25.4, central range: 24.2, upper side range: 24.8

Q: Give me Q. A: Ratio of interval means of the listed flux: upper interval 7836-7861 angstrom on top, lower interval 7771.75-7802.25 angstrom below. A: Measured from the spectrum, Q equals 0.96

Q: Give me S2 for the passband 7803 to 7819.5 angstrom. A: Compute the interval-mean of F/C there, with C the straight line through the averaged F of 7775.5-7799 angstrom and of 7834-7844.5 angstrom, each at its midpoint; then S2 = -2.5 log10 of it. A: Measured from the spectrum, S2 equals 0.030 mag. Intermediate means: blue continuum 25.3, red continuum 24.2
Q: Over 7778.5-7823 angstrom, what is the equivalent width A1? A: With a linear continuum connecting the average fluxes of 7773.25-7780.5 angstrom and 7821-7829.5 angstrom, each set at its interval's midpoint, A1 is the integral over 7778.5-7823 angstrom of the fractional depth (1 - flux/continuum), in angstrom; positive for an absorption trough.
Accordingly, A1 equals 1.2 angstrom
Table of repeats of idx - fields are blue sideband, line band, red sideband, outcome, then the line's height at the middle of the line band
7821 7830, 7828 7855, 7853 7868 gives 0.35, 24.7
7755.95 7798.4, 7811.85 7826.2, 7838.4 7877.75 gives 0.50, 25.2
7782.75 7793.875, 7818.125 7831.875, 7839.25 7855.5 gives 0.10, 24.8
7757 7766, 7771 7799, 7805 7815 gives -0.58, 24.9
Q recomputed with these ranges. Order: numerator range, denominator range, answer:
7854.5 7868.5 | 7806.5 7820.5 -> 1.04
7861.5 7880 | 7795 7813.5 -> 1.02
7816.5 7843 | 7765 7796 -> 0.96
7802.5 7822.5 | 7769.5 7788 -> 0.94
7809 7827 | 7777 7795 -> 0.96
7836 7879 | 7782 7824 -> 1.01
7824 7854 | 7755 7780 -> 0.95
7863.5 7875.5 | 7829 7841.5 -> 1.05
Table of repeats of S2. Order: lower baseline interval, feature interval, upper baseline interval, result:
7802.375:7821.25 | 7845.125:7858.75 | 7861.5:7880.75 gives 0.015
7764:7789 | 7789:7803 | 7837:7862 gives -0.010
